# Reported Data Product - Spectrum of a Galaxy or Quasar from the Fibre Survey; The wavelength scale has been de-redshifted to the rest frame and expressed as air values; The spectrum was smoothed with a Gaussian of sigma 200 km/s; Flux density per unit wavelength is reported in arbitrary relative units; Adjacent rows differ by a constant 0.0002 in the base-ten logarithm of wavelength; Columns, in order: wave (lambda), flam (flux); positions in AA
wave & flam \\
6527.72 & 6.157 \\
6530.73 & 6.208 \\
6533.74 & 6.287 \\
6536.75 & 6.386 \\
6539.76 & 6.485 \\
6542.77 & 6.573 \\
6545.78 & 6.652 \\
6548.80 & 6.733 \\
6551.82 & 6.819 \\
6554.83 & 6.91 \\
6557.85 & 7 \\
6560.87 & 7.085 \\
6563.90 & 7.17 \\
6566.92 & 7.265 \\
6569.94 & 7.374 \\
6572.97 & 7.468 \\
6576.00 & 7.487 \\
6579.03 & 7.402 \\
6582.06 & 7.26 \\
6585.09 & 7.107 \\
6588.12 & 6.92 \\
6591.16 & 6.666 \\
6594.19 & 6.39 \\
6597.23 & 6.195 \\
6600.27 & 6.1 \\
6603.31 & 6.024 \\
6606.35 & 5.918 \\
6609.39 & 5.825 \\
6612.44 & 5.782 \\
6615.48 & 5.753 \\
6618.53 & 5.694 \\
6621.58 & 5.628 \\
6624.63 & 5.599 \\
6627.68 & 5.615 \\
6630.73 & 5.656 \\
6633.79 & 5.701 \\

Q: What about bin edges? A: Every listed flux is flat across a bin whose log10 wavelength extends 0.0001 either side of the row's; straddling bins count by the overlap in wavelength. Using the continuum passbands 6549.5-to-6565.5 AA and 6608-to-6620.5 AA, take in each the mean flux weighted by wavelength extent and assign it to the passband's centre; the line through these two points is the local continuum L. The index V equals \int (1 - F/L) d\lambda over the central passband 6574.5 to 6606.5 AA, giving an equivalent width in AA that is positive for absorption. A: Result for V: -2.2 AA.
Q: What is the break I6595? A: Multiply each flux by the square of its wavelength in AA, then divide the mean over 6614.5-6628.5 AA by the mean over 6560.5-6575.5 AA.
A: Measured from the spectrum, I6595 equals 0.79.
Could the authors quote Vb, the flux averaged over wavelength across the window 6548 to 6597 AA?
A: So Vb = 7.05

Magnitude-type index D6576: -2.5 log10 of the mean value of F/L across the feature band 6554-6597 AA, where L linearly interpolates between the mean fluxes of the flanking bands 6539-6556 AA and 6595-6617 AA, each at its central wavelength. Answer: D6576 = -0.12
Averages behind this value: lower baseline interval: 6.7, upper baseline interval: 5.96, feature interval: 7.08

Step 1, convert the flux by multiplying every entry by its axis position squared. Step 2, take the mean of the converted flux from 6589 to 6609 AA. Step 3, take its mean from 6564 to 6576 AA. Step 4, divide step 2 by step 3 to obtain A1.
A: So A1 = 0.9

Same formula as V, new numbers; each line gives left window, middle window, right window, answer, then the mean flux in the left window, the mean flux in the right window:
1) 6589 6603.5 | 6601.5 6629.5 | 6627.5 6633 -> 0.84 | 6.33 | 5.65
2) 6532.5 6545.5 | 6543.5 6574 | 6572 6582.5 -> -0.33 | 6.46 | 7.41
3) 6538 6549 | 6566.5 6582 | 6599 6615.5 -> -2.80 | 6.59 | 5.91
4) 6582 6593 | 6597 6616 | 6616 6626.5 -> 0.84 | 6.94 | 5.65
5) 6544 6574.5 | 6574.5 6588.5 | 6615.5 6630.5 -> -1.51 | 7.04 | 5.65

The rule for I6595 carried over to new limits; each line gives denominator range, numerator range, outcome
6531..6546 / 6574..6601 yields 1.08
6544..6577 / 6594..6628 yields 0.84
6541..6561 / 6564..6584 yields 1.09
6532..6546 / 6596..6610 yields 0.95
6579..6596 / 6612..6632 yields 0.83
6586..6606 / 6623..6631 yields 0.89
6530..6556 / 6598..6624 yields 0.91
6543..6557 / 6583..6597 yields 1.01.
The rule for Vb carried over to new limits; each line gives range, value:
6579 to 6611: 6.48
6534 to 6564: 6.74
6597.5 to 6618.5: 5.9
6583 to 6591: 6.97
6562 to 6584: 7.34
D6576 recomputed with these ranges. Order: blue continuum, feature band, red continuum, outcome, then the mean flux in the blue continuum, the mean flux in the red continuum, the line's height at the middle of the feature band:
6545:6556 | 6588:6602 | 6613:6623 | -0.06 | 6.78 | 5.7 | 6.07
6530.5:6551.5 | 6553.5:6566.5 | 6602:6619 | -0.12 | 6.51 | 5.84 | 6.33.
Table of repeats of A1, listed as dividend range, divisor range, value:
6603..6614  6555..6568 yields 0.84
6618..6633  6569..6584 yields 0.77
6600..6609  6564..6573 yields 0.83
